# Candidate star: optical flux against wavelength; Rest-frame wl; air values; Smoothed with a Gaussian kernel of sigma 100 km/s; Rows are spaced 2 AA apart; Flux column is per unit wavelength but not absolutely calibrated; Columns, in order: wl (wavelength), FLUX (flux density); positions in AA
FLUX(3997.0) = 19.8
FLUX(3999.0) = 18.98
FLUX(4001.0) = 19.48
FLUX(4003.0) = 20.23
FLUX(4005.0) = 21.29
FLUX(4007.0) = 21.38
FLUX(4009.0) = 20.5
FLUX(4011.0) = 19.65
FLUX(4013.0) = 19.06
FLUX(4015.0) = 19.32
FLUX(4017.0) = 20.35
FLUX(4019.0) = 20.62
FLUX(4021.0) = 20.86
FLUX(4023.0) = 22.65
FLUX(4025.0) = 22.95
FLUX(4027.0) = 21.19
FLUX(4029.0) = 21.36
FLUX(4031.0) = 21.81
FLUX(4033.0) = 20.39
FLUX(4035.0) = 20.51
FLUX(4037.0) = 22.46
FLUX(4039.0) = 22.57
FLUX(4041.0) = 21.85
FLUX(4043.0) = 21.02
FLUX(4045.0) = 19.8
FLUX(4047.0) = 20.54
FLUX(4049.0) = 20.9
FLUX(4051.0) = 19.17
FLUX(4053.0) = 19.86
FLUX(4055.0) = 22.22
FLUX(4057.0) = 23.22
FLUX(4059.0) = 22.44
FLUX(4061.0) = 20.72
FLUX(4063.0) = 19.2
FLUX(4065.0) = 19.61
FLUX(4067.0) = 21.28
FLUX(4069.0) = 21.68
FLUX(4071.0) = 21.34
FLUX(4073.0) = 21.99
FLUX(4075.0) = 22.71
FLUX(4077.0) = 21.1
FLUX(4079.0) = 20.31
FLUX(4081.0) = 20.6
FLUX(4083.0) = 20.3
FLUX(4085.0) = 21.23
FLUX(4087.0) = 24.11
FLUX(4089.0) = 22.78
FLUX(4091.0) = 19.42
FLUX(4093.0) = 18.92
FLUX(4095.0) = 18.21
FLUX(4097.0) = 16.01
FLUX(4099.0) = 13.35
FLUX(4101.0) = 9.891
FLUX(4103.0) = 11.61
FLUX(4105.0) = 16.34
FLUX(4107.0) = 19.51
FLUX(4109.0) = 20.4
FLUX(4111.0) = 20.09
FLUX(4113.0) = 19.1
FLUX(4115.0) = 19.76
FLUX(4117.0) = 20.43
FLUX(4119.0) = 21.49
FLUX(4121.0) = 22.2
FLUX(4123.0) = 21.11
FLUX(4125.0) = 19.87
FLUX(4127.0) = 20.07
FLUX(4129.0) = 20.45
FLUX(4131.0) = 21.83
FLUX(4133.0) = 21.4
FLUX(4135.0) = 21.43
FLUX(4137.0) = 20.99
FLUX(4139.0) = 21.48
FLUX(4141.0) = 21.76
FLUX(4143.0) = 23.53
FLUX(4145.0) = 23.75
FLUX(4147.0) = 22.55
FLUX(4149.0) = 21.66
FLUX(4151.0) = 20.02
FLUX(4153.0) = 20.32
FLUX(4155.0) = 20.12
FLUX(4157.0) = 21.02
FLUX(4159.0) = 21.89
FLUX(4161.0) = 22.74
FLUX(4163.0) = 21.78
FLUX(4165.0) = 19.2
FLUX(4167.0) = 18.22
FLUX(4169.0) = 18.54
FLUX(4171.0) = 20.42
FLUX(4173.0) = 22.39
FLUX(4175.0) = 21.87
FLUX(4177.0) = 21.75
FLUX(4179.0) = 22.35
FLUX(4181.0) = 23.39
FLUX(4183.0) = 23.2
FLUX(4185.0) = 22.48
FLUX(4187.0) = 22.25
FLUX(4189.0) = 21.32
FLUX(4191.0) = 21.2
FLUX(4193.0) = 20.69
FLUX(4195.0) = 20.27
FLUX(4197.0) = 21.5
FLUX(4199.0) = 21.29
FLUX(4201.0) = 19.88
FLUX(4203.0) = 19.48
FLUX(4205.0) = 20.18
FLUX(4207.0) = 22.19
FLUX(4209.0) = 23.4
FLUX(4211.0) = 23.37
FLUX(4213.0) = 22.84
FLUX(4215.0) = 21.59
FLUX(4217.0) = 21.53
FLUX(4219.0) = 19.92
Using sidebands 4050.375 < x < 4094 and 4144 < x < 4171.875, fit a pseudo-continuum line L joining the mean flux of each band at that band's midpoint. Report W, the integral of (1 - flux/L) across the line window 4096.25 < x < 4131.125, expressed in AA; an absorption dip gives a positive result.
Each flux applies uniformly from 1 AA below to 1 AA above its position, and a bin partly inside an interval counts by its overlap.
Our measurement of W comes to 4.2 AA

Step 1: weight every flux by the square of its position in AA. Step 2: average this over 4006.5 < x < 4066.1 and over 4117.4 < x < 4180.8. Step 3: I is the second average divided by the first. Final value 1.07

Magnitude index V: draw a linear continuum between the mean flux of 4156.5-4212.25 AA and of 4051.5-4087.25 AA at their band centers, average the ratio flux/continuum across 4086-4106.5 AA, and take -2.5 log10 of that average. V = 0.24 mag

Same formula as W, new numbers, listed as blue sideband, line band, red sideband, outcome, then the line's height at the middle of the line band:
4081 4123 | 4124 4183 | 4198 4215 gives -3.2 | 20.2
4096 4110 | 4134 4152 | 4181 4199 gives -3.6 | 18.2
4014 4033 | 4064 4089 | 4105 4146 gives -0.4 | 21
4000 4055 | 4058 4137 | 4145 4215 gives 4.6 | 21.1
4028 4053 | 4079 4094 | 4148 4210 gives 0.0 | 21.1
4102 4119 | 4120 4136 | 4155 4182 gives -1.4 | 19.4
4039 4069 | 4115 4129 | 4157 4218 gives 0.3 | 21.2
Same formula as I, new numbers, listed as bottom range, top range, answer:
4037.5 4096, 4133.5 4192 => 1.07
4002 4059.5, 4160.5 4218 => 1.10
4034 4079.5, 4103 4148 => 1.01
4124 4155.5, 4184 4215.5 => 1.04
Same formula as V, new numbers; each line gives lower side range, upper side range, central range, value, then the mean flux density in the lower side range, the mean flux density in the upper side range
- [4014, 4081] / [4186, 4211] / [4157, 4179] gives 0.013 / 21.1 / 21.2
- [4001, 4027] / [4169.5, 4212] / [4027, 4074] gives -0.012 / 20.7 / 21.6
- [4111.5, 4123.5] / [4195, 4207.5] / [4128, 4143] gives -0.043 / 20.6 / 20.7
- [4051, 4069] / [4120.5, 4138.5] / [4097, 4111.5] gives 0.313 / 21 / 21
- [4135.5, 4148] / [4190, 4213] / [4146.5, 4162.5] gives 0.041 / 22.3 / 21.3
